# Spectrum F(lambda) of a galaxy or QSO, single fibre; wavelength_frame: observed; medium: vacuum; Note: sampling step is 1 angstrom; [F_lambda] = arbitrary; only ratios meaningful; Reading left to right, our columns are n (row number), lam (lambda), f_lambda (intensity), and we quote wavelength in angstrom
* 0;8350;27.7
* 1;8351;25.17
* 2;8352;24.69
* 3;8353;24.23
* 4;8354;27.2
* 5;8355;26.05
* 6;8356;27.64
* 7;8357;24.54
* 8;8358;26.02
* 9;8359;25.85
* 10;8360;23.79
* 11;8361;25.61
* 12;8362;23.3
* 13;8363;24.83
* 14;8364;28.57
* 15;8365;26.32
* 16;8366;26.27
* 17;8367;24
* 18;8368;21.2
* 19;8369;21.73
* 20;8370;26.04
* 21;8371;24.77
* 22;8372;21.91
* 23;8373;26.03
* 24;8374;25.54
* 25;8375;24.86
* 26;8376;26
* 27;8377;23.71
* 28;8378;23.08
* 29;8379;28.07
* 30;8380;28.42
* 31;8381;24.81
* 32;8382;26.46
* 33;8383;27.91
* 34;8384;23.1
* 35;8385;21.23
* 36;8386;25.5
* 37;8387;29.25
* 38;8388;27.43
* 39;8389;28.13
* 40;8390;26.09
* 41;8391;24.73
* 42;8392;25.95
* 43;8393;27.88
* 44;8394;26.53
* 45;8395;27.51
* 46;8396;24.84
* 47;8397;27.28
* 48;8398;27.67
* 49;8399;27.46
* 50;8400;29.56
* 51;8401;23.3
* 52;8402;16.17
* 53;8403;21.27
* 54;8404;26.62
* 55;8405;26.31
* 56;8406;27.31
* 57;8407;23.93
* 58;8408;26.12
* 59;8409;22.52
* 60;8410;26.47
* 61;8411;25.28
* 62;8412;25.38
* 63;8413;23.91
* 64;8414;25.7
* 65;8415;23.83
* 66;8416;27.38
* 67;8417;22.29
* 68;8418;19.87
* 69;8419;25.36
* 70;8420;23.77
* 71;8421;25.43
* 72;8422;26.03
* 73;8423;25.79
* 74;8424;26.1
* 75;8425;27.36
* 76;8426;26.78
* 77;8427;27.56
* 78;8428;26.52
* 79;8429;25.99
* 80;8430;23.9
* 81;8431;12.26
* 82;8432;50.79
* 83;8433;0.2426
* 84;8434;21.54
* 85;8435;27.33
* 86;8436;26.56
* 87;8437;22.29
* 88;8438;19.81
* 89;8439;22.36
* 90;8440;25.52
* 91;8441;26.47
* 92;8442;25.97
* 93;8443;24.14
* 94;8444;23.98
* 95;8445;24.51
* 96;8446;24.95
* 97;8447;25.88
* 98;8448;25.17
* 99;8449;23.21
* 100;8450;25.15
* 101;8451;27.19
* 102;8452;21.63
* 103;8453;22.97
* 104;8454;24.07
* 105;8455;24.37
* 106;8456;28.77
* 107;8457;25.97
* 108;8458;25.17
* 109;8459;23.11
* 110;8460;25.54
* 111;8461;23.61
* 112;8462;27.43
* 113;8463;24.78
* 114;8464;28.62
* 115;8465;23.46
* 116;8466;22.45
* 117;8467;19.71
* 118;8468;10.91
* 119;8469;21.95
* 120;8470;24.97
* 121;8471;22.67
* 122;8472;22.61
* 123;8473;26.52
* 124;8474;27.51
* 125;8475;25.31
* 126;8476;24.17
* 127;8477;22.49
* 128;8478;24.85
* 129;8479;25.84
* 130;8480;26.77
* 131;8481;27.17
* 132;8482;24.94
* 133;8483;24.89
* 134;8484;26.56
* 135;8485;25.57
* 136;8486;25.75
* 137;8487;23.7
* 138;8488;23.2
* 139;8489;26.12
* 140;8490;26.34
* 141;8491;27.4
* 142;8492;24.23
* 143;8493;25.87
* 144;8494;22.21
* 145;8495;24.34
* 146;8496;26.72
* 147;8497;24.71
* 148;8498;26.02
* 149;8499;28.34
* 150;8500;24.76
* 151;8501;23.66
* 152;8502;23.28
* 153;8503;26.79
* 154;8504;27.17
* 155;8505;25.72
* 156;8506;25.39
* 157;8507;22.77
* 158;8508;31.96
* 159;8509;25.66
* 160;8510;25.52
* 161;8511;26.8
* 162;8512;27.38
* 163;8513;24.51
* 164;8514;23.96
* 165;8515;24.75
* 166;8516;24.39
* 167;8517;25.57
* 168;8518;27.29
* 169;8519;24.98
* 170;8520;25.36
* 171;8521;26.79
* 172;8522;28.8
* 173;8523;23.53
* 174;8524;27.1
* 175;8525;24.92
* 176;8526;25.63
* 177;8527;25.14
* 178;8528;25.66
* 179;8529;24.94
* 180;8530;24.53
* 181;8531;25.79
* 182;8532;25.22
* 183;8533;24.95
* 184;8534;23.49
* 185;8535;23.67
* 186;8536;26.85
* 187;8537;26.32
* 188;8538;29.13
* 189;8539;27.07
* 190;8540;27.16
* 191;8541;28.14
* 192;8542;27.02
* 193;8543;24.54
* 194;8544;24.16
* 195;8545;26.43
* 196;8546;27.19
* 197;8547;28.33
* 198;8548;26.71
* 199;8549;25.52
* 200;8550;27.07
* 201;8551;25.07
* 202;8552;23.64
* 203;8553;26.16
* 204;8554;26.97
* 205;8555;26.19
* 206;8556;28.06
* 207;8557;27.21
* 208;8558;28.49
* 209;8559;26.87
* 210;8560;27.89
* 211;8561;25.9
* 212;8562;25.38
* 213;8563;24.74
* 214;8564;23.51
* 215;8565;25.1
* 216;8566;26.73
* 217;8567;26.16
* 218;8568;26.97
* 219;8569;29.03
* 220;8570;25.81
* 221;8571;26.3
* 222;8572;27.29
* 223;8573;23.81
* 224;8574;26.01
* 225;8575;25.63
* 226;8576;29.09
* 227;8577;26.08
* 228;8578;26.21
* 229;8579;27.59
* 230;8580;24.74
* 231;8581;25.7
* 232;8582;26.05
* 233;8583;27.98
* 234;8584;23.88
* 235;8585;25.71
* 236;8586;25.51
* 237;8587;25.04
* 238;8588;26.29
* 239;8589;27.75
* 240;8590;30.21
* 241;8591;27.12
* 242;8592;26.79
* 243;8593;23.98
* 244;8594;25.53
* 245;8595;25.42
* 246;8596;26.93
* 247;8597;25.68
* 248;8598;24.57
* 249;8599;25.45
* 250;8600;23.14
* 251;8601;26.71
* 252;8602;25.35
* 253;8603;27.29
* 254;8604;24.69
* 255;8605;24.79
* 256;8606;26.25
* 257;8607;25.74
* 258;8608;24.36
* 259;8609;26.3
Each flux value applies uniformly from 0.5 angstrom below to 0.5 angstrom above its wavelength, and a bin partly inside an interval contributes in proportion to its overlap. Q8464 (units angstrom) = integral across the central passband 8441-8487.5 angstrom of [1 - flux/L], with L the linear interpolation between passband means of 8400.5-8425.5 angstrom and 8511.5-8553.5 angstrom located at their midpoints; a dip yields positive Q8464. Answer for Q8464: 1.1 angstrom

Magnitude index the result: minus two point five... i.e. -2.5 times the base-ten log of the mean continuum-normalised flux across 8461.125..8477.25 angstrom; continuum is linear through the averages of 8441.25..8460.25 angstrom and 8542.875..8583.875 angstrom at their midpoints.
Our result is 0.07 mag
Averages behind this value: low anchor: 24.8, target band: 23.5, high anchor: 26.3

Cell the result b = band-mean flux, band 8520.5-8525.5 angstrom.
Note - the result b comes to 26.2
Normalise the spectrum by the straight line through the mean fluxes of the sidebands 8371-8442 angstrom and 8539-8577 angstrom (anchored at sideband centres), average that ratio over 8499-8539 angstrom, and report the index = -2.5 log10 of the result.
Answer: 0.02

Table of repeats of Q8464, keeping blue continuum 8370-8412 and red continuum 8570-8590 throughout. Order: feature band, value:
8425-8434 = 0.49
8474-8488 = 0.34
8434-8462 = 1.20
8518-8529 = 0.09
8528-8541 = 0.11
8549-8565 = 0.00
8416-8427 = 0.23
